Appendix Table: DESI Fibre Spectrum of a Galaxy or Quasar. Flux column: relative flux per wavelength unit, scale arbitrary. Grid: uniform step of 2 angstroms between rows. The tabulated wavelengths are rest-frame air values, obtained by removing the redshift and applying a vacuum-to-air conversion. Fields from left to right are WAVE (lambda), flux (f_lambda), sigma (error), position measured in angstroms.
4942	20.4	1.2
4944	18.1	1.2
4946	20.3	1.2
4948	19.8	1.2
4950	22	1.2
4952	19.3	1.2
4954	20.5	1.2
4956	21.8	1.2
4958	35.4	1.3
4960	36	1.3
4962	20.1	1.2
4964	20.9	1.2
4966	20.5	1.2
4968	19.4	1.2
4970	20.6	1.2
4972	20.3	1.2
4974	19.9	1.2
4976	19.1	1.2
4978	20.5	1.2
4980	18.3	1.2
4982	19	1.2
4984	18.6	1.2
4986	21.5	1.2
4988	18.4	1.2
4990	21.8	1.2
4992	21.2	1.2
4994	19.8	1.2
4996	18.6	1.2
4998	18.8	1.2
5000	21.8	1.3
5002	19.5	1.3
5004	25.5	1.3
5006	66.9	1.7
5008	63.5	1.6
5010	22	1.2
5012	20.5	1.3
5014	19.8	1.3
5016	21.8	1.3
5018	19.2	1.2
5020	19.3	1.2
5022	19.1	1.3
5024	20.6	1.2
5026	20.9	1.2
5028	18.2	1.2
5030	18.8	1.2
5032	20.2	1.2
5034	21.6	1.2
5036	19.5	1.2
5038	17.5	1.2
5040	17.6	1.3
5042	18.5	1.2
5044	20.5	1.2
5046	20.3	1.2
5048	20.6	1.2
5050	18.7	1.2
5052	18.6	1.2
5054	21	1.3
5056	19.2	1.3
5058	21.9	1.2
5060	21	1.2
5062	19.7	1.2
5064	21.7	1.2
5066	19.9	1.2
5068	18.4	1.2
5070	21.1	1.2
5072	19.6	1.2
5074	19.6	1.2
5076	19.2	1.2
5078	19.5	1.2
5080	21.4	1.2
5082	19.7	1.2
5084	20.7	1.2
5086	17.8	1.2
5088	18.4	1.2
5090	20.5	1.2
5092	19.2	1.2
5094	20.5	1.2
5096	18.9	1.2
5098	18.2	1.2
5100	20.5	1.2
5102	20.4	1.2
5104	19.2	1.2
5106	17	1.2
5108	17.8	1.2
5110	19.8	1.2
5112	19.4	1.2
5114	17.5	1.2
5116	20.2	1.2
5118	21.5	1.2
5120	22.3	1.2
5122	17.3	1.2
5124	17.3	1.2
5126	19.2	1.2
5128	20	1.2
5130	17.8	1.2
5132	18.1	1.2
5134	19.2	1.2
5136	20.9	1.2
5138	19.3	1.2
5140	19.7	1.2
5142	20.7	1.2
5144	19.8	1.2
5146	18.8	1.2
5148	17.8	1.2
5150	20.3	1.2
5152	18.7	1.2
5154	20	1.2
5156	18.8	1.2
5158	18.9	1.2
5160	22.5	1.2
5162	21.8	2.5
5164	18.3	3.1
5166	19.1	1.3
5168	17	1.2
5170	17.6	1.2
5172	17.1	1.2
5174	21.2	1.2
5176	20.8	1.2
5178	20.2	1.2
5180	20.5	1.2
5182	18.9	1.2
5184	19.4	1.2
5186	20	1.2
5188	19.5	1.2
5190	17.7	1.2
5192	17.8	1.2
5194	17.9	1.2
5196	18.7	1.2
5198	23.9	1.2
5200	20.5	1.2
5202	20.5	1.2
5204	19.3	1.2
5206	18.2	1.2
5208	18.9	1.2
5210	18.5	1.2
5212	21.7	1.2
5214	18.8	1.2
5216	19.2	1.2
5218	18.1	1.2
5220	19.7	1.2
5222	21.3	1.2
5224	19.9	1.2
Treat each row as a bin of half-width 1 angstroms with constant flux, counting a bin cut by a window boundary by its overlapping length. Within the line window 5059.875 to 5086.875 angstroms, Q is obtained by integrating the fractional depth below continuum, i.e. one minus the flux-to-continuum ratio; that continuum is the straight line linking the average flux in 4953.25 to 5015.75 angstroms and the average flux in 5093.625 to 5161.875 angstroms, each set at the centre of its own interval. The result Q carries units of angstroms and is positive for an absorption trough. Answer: 1.6 angstroms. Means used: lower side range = 24.2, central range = 19.9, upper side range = 19.4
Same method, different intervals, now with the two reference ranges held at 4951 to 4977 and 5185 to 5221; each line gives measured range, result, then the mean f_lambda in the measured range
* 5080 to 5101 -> 1.4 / 19.5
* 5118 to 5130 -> 0.7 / 19.3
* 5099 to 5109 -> 0.8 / 19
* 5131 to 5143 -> 0.4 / 19.6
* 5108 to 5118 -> 0.6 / 19.3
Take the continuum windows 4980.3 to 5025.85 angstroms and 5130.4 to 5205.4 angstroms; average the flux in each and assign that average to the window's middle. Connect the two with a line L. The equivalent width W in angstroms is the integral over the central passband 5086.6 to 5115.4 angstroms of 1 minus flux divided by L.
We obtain 3.13 angstroms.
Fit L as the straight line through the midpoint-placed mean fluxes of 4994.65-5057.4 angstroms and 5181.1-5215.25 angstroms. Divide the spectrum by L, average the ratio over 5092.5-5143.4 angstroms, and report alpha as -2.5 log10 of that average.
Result 0.09 mag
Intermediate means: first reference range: 22.8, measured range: 19.3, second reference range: 19.4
